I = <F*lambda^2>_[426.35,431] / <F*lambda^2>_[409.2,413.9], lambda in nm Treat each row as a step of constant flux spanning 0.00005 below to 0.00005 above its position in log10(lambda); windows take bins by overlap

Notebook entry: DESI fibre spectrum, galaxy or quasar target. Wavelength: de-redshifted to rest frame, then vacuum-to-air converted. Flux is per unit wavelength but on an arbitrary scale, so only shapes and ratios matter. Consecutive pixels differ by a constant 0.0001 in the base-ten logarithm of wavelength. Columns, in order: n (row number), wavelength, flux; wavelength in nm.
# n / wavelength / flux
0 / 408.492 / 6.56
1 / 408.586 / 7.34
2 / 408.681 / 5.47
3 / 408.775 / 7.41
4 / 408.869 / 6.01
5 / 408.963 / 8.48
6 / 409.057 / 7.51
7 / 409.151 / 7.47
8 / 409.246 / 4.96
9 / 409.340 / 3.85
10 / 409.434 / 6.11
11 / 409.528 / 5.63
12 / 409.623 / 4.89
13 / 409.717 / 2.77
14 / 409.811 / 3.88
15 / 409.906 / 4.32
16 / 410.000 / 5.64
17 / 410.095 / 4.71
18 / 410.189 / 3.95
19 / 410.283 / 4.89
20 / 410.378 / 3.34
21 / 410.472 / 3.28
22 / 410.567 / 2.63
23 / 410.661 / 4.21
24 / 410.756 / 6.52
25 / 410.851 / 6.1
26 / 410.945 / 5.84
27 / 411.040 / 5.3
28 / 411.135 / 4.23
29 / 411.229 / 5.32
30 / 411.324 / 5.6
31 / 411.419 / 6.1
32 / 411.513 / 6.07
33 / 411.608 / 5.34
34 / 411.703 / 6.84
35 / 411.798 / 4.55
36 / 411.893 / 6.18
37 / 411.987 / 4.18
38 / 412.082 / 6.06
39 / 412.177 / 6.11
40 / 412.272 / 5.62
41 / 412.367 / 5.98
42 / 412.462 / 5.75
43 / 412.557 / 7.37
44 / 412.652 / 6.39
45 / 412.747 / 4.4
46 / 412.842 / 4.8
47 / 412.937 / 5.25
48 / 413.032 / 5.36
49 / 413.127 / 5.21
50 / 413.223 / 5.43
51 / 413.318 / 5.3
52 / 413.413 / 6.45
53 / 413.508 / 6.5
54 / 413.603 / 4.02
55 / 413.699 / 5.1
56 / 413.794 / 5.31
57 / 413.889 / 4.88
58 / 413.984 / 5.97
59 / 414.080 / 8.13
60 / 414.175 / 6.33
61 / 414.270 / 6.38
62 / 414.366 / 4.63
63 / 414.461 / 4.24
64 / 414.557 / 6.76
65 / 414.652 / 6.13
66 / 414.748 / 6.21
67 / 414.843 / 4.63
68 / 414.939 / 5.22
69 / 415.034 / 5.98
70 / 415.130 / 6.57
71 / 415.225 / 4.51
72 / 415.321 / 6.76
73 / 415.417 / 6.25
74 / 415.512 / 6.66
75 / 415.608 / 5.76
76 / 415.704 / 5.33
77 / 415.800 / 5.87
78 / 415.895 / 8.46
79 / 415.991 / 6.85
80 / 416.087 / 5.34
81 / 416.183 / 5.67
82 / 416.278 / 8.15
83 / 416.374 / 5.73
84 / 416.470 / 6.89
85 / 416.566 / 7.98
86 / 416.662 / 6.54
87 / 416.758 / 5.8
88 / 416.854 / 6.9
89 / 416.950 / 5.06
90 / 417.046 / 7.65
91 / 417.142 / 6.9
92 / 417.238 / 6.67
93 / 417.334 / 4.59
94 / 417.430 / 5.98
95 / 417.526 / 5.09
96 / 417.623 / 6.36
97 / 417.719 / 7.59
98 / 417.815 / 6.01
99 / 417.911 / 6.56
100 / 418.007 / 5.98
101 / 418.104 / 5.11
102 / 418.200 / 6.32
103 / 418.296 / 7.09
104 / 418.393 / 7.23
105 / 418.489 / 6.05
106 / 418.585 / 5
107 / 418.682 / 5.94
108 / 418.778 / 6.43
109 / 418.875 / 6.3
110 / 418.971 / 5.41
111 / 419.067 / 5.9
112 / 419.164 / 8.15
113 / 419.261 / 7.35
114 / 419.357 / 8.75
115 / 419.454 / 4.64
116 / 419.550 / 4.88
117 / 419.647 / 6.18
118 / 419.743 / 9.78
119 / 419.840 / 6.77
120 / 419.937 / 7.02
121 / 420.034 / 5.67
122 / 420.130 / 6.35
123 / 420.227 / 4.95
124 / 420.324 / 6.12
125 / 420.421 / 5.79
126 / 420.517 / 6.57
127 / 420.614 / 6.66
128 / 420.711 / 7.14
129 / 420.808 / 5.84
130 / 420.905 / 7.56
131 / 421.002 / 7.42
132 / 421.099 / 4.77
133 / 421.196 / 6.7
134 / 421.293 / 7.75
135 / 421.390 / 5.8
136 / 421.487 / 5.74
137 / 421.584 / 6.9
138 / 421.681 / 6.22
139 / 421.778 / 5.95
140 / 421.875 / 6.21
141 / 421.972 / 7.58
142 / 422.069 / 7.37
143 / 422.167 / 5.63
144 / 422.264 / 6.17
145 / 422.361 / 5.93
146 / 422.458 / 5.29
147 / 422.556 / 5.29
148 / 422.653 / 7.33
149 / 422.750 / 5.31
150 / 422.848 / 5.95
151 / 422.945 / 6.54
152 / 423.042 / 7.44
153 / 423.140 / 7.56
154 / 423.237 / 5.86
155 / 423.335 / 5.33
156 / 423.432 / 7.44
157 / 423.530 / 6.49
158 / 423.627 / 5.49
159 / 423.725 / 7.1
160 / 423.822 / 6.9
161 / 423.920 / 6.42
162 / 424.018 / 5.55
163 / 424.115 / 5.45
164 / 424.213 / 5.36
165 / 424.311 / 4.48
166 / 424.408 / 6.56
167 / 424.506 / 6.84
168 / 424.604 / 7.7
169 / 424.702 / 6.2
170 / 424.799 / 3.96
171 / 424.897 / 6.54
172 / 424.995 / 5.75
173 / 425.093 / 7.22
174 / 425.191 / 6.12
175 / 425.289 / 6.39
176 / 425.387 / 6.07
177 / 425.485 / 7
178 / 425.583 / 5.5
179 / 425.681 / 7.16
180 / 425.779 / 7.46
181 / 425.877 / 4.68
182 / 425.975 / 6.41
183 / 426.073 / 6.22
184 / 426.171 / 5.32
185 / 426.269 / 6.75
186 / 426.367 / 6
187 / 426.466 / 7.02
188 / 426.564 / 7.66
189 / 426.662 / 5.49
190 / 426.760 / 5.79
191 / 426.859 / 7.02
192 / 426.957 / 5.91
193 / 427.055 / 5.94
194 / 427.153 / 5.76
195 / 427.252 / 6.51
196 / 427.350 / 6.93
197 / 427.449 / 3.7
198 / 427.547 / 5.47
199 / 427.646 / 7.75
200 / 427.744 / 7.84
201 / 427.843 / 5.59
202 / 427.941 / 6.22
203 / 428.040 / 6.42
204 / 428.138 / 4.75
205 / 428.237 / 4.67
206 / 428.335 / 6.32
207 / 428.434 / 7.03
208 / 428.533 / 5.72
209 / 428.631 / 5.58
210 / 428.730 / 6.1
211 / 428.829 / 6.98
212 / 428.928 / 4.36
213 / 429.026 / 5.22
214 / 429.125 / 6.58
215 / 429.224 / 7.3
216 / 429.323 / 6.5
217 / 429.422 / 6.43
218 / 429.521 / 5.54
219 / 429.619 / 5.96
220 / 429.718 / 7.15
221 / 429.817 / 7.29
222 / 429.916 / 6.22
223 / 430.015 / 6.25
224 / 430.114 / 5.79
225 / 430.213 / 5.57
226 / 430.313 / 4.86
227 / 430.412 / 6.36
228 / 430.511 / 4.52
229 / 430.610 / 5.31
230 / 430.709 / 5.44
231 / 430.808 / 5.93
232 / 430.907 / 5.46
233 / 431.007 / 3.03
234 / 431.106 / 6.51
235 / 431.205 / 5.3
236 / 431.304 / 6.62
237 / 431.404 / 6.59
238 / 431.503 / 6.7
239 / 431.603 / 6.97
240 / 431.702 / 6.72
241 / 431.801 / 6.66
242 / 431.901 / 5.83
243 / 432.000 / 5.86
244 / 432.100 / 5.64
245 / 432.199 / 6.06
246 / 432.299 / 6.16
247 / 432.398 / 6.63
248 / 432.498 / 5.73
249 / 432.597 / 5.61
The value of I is 1.3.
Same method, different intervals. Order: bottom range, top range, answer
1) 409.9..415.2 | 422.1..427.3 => 1.21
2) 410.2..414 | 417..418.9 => 1.20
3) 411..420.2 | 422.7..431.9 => 1.07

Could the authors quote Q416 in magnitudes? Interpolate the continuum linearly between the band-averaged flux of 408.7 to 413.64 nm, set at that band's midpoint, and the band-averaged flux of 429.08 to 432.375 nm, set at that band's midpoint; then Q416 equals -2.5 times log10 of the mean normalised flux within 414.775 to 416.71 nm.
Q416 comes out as -0.13 mag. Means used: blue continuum 5.39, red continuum 6.04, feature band 6.26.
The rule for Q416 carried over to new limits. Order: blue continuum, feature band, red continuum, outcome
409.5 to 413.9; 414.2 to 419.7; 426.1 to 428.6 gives -0.13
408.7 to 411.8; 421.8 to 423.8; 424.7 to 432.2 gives -0.10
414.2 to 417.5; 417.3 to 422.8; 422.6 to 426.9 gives -0.02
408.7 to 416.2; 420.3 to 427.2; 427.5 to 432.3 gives -0.08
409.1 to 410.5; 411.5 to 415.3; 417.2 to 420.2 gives -0.06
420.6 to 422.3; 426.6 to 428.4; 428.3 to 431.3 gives 0.01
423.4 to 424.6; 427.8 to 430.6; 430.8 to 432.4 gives 0.02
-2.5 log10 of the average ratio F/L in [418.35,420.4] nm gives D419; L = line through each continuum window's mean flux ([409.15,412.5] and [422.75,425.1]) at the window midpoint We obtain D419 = -0.10 mag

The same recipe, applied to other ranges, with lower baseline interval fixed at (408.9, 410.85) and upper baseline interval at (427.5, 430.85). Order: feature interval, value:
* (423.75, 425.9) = -0.07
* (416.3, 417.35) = -0.21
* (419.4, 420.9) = -0.15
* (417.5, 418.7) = -0.14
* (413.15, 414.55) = -0.09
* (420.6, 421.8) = -0.16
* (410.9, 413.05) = -0.10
